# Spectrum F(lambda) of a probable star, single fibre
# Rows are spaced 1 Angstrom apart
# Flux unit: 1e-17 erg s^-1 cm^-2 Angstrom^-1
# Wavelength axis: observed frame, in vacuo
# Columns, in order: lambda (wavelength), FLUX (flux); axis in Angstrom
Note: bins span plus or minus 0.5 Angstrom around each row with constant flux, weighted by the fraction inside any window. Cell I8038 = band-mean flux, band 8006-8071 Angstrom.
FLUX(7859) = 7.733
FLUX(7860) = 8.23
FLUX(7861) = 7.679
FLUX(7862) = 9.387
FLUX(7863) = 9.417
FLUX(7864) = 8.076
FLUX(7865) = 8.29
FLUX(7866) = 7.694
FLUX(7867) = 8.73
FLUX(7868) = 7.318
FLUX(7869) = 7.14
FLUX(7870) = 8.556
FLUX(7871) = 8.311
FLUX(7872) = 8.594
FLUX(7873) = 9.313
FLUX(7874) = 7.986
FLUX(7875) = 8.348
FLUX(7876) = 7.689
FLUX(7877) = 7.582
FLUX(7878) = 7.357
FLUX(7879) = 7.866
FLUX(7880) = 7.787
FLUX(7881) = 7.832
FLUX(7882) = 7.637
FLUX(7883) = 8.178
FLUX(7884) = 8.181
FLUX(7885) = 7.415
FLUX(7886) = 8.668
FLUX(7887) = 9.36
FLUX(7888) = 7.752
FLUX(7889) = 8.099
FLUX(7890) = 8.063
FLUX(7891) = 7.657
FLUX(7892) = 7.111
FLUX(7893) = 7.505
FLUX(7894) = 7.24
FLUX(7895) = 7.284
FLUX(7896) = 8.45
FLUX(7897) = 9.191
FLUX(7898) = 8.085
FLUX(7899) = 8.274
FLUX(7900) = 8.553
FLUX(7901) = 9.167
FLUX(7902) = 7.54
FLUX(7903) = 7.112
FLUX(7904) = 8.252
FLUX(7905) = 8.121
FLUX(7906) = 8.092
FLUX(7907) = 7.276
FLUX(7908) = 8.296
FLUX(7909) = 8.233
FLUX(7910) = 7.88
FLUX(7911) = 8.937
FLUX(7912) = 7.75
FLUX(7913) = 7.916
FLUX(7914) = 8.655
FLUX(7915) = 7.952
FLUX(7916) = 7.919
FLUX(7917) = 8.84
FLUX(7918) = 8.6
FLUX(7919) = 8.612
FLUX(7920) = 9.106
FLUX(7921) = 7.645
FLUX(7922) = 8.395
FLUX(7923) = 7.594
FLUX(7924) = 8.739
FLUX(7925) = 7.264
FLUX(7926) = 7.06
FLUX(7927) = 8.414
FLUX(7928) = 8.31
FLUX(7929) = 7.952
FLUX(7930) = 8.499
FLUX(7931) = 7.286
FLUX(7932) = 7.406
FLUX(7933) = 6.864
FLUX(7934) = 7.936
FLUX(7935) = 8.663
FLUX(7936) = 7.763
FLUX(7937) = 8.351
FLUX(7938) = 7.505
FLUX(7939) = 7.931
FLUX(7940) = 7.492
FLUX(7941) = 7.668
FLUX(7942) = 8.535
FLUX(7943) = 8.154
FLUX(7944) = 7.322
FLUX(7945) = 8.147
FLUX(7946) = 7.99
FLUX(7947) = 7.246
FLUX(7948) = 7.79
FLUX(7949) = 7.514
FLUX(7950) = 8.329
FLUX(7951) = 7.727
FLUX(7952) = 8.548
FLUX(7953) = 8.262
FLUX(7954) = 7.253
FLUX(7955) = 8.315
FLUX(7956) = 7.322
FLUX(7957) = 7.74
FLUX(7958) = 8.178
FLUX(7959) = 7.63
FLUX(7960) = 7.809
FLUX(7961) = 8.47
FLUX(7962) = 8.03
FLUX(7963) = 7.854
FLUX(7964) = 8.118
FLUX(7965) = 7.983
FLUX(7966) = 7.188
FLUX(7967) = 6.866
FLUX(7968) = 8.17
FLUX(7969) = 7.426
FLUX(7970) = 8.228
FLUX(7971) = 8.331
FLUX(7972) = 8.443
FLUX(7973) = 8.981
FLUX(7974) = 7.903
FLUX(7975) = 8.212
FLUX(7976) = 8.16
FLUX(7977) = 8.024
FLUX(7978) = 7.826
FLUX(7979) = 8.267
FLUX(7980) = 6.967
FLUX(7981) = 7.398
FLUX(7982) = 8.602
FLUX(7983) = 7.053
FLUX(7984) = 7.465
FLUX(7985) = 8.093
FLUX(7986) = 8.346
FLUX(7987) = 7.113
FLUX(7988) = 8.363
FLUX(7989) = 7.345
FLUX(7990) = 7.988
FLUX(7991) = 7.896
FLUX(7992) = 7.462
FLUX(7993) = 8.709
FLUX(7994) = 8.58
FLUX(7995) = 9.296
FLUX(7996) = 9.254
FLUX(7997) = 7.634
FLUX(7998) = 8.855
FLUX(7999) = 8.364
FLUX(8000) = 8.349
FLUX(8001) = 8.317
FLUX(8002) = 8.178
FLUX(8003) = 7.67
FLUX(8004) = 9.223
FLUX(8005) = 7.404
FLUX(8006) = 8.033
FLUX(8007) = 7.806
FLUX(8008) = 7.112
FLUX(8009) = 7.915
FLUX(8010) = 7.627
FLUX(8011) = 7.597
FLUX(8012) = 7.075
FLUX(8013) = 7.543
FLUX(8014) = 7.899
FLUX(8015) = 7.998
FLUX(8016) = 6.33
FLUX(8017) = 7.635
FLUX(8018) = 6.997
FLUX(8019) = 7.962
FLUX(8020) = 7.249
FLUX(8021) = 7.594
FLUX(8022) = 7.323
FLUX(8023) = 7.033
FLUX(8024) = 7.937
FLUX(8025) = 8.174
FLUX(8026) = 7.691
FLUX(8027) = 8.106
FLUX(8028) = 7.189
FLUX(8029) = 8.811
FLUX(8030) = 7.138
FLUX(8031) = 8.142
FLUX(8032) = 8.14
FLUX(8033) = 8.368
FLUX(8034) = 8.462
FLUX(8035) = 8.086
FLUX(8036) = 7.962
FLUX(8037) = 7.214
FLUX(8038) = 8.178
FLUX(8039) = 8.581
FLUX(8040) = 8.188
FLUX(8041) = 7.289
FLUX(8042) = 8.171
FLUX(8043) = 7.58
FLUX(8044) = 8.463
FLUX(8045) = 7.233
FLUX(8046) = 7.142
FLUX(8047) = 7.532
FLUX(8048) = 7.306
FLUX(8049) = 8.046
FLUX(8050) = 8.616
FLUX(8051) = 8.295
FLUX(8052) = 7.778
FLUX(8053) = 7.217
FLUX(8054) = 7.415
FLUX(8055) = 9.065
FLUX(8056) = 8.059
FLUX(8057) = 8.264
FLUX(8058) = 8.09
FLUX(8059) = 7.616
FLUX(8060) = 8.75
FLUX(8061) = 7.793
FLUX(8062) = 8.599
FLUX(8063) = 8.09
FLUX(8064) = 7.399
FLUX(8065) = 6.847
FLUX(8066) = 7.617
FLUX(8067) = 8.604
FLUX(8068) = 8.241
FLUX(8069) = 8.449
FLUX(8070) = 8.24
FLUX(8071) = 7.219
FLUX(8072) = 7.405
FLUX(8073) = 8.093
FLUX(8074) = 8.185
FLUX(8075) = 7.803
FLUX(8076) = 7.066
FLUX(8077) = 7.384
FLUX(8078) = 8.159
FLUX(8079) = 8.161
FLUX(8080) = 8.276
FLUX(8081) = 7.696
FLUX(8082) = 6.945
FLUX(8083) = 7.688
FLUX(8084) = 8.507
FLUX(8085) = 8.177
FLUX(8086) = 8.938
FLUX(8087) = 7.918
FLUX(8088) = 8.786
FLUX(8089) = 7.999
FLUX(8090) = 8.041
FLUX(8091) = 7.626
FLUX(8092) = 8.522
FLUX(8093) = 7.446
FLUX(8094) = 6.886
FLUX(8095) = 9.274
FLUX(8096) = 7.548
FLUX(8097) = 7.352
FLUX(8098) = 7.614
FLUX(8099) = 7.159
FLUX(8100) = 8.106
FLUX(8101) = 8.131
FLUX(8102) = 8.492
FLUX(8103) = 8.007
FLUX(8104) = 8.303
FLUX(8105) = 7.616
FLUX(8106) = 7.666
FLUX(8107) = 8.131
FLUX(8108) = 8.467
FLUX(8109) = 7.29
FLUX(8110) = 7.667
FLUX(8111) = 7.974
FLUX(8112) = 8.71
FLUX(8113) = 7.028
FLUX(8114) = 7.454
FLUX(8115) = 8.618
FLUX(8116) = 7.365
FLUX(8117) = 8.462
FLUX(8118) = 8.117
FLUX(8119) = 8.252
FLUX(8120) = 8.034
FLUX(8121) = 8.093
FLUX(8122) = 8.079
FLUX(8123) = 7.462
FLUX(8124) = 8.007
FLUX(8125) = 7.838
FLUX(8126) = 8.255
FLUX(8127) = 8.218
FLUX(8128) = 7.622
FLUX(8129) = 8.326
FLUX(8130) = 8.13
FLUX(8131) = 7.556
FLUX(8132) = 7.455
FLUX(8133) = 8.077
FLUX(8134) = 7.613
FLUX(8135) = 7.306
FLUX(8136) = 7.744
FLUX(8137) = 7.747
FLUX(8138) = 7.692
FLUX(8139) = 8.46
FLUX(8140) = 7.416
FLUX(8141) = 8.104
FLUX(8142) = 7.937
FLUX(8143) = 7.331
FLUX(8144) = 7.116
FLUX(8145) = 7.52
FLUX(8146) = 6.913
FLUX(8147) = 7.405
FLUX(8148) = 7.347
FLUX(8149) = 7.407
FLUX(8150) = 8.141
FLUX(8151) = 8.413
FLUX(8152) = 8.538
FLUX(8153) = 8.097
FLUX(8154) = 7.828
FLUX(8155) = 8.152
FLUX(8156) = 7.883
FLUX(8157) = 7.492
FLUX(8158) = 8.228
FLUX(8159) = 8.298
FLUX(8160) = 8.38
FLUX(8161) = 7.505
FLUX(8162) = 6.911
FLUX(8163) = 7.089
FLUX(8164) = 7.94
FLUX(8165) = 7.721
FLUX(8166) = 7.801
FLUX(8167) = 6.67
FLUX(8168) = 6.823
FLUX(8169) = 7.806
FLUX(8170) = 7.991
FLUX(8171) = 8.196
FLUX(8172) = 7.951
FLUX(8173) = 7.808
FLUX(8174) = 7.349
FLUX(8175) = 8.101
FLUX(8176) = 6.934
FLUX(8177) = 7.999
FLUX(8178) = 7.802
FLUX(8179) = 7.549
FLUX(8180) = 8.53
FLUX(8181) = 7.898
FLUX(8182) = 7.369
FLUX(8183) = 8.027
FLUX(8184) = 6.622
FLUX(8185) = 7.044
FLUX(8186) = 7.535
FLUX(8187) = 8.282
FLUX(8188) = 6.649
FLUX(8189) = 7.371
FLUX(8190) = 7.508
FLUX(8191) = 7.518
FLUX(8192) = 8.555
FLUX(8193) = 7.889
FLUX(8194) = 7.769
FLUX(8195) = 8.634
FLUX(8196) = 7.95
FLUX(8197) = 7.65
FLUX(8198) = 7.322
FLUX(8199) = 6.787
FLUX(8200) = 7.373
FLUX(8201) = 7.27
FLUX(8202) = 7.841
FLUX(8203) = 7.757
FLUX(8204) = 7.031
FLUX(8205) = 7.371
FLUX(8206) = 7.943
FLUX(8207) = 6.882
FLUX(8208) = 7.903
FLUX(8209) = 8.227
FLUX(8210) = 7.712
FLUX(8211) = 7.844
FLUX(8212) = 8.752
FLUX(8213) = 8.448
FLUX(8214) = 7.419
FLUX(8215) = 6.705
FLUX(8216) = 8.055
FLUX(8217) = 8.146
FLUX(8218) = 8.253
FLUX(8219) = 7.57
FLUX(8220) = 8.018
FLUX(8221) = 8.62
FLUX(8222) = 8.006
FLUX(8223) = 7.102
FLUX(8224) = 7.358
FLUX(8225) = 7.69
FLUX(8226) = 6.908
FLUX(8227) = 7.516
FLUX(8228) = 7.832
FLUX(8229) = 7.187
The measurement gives 7.82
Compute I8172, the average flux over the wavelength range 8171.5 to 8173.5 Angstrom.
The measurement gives 7.88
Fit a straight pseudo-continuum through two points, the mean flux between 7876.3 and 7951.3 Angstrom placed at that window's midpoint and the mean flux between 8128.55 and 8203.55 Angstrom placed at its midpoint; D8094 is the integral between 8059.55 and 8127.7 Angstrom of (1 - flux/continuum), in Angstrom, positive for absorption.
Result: -1.5 Angstrom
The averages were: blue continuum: 7.98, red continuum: 7.69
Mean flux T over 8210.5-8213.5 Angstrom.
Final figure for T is 8.35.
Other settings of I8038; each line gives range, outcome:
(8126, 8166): 7.78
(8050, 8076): 7.96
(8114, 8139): 7.92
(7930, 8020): 7.89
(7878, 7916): 8.03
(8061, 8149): 7.87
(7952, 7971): 7.86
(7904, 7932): 8.11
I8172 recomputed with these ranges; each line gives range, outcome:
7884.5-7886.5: 8.04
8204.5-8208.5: 7.52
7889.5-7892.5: 7.61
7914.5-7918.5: 8.33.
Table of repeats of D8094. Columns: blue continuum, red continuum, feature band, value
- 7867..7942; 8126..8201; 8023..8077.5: -0.41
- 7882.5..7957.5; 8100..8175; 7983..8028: 0.43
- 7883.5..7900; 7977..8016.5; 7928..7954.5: 0.41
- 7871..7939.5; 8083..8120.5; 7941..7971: 0.59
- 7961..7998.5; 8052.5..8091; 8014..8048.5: 1.05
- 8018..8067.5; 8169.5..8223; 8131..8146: 0.25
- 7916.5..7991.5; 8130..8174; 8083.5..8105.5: -0.68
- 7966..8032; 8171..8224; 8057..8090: -0.63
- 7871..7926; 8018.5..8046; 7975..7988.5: 0.17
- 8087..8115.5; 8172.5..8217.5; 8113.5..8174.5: 0.11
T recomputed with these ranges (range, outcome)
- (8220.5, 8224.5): 7.77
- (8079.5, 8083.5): 7.65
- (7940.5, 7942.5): 8.1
